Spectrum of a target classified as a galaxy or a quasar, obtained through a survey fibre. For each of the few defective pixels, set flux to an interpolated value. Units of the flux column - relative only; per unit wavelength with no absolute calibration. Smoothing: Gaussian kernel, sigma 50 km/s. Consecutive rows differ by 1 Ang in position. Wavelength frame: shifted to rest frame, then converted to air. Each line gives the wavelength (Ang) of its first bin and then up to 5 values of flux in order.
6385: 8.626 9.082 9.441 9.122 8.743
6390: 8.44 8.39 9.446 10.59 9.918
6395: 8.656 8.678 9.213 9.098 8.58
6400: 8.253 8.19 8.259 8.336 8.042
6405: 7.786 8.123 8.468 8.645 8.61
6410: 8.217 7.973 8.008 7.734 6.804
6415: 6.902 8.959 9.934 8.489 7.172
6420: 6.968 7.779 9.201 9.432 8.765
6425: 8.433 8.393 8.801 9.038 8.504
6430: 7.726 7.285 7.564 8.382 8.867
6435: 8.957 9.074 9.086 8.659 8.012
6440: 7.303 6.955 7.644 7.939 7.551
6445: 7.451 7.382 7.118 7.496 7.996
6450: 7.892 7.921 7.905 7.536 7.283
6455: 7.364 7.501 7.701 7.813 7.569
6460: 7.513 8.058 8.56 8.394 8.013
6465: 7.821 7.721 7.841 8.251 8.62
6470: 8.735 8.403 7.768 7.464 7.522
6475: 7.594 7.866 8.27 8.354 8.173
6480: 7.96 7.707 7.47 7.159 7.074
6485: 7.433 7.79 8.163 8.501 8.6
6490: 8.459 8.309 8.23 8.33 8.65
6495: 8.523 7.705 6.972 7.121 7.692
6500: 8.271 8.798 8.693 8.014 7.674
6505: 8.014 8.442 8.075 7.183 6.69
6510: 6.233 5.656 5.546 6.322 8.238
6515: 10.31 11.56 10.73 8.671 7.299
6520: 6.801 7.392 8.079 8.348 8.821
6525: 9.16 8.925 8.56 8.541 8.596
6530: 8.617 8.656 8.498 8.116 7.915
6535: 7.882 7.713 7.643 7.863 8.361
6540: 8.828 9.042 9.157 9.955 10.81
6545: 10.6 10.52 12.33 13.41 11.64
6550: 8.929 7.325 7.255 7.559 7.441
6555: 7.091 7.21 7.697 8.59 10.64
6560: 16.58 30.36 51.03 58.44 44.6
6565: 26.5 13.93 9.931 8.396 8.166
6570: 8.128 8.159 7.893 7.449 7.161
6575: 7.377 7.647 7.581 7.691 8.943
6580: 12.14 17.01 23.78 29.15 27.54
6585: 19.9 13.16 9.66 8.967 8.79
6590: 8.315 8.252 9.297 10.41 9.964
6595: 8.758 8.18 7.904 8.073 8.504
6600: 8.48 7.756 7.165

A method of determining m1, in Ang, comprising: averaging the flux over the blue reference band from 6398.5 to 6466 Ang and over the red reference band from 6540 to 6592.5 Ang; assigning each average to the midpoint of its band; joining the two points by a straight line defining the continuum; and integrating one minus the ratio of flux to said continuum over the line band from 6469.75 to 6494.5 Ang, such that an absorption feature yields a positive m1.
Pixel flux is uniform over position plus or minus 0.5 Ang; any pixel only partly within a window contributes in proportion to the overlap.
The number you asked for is 5.3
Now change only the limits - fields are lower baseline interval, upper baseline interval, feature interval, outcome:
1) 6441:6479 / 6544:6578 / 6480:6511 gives 6.6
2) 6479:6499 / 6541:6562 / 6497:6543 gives 7.5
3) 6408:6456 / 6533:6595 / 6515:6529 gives 3.3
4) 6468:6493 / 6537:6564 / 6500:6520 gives 5.0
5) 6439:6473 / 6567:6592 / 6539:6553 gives 1.0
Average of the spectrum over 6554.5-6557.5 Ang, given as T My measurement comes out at 7.33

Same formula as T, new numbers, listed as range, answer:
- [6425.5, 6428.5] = 8.74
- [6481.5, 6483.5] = 7.31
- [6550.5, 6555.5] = 7.33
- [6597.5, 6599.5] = 8.29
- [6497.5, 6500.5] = 7.69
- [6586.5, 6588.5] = 9.31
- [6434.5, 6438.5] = 8.94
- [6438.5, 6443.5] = 7.57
